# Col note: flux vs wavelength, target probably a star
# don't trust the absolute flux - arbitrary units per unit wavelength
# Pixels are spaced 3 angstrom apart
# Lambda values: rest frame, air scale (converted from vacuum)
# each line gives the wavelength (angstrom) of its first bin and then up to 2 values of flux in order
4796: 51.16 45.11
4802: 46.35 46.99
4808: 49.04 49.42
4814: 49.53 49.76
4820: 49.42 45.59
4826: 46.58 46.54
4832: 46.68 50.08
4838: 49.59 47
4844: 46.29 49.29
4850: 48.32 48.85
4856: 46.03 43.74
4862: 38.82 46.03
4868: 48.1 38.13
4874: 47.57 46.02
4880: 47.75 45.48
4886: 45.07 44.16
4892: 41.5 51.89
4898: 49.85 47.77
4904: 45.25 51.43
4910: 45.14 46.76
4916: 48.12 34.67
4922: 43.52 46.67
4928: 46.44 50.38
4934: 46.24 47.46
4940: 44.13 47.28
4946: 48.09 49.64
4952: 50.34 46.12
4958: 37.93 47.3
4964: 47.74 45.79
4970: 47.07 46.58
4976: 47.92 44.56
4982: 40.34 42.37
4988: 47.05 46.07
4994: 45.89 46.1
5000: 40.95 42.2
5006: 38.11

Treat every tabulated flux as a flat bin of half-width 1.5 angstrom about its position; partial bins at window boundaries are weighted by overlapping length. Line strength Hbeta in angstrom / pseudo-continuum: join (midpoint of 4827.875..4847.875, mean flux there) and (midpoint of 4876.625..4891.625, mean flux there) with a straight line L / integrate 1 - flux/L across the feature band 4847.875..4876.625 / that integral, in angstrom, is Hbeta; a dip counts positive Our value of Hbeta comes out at 0.8 angstrom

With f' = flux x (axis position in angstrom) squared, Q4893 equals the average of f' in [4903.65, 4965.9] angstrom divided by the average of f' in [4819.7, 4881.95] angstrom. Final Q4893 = 1.0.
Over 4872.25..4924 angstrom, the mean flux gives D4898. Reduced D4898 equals 46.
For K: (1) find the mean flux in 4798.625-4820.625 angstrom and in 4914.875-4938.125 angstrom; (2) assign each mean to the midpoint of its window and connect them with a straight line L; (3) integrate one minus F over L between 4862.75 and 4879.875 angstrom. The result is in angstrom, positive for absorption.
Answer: 0.6 angstrom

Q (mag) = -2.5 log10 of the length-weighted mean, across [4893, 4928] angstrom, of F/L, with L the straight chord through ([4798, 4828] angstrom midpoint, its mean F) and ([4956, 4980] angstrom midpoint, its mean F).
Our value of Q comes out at 0.00 mag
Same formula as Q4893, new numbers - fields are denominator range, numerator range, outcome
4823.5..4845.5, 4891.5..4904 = 1.04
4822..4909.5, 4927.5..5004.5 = 1.03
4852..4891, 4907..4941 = 1.04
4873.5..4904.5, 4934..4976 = 1.03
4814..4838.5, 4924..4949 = 1.03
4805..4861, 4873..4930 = 0.99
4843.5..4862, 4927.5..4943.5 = 1.05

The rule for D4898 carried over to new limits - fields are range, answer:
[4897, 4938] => 46.4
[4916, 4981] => 46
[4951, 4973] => 46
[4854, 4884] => 44.8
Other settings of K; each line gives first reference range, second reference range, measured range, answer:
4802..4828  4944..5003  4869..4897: 1.0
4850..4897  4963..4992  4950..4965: -0.2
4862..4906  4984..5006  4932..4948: -0.7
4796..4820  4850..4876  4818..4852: -0.9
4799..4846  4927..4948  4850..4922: 2.9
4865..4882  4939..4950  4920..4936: 0.2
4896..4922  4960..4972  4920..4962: 0.2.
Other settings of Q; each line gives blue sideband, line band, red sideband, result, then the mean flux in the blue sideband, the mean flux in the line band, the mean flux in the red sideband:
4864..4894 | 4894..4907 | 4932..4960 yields -0.08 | 45.1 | 48.9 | 46.4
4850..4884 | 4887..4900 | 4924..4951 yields -0.02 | 45.3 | 46.8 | 47.4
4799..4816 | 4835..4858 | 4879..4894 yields -0.03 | 48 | 48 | 44.9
